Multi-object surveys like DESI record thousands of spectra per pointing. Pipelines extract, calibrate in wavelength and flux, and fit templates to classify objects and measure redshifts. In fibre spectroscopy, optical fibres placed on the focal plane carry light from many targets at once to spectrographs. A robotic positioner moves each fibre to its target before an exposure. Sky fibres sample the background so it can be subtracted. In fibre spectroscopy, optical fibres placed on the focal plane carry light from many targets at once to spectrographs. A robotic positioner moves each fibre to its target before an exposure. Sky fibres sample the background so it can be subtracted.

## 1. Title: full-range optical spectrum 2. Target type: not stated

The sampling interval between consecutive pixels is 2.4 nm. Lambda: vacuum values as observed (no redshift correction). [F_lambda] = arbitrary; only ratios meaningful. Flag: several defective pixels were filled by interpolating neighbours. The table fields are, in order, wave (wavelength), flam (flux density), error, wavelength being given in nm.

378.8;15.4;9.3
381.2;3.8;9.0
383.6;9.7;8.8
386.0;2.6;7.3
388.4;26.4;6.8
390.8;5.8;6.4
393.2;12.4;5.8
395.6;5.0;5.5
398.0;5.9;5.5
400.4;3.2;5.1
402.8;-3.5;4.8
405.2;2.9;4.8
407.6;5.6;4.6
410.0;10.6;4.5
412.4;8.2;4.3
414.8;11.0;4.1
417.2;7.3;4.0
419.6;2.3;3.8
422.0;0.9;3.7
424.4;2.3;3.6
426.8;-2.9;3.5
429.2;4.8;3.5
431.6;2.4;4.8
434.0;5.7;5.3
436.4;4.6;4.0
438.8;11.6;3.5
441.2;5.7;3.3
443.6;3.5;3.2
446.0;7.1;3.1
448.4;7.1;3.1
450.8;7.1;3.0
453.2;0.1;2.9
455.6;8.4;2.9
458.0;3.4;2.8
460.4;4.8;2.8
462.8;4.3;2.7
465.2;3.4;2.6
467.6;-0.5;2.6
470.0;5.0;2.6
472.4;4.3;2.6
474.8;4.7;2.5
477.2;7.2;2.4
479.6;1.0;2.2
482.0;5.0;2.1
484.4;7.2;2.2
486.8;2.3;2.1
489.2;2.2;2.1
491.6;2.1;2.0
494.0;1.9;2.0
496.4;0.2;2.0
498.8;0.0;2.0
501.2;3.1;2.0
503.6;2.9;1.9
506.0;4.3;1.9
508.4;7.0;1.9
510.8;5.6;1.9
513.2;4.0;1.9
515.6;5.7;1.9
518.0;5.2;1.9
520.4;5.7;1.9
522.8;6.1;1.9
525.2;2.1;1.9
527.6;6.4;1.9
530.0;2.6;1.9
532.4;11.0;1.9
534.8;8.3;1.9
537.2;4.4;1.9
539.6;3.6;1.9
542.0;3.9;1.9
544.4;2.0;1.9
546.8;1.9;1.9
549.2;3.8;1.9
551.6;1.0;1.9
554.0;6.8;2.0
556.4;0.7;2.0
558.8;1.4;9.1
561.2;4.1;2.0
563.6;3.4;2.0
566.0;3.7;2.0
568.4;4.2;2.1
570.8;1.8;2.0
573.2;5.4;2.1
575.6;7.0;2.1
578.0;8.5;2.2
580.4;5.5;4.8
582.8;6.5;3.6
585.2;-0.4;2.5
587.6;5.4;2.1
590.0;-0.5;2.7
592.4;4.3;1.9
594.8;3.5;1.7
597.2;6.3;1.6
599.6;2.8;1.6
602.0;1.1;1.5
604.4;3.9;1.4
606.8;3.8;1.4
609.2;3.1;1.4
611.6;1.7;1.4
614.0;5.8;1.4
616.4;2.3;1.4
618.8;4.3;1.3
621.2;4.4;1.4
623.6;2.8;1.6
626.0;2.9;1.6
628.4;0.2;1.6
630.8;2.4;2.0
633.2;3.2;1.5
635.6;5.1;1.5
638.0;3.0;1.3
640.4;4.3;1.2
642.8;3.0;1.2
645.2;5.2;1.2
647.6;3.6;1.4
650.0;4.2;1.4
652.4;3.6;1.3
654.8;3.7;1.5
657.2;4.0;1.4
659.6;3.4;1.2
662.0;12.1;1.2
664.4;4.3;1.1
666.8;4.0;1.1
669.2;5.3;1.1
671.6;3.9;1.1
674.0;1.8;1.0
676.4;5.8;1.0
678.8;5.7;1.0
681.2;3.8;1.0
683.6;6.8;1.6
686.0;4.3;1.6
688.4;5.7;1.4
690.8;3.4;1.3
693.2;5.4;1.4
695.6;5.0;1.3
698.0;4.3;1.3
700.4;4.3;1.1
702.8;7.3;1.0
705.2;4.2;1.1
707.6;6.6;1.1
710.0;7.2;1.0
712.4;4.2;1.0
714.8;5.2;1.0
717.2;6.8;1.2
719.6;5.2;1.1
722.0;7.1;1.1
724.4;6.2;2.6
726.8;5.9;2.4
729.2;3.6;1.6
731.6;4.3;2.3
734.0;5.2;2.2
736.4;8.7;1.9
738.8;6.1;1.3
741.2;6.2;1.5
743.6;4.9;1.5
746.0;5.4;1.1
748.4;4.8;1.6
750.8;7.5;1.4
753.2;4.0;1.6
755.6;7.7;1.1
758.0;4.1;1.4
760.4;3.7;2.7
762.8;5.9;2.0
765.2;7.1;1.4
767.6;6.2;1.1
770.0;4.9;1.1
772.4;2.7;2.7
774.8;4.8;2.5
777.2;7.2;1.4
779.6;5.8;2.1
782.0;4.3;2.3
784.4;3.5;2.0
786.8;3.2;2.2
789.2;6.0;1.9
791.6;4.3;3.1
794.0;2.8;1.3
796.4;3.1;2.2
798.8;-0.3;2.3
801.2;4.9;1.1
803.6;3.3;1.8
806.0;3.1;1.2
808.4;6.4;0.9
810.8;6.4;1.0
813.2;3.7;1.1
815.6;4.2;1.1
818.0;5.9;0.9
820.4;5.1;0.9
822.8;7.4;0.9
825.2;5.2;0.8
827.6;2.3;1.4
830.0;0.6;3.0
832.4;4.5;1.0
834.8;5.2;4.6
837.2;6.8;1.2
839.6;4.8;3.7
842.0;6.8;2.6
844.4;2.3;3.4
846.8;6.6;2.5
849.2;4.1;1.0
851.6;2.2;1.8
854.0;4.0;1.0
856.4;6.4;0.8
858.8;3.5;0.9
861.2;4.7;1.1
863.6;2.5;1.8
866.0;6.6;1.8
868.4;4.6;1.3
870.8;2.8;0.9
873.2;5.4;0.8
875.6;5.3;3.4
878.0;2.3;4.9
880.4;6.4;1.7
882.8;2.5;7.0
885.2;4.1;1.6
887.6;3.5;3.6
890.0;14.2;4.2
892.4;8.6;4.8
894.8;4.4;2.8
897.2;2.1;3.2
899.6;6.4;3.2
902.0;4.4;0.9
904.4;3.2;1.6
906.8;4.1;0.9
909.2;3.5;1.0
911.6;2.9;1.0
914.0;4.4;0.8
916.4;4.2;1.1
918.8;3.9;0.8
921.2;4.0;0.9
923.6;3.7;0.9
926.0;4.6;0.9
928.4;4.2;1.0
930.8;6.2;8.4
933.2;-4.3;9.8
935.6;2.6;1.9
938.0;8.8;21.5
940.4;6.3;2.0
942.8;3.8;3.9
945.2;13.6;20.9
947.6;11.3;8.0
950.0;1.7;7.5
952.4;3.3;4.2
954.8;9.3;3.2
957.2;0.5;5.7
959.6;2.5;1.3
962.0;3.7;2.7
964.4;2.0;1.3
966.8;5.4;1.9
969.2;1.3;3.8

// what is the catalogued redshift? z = 0.78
